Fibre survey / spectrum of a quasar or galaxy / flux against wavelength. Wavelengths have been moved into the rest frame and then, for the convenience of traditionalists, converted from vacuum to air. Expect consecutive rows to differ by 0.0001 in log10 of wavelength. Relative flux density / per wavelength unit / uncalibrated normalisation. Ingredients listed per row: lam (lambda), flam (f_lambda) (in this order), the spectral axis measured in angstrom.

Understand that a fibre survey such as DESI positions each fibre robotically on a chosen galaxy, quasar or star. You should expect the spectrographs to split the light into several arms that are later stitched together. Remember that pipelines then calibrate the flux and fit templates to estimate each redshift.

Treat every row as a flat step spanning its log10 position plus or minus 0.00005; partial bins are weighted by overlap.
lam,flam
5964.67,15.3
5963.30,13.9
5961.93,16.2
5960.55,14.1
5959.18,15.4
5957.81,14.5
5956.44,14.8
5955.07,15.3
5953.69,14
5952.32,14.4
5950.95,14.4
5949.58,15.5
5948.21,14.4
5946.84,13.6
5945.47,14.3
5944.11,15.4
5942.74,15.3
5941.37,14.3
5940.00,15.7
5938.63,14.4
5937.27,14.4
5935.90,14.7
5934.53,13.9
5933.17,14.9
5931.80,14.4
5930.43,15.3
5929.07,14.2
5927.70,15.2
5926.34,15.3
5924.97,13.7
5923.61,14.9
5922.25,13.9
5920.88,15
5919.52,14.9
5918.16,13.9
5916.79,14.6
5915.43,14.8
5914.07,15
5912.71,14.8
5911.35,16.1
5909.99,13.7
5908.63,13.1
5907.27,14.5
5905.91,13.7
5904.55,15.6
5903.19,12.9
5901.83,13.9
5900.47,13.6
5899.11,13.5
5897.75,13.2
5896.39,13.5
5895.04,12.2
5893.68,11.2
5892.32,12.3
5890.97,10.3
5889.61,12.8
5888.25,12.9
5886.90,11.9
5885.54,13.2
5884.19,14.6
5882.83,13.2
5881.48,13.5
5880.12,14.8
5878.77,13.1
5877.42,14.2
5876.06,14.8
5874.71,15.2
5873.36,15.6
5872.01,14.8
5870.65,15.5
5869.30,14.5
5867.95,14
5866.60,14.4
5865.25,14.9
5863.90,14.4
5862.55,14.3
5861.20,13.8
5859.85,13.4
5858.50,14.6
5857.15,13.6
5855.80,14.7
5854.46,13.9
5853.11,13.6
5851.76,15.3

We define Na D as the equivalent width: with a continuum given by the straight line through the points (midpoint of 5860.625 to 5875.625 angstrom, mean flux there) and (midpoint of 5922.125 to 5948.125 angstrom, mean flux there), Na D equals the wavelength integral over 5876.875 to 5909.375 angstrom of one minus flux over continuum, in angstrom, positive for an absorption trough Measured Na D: 3.17 angstrom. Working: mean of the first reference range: 14.7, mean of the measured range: 13.2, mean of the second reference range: 14.6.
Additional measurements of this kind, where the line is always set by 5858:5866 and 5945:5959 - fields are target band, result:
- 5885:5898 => 1.8 angstrom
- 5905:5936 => -0.2 angstrom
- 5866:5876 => -0.4 angstrom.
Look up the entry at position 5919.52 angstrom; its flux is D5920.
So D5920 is 14.9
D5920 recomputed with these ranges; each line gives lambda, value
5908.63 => 13.1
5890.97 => 10.3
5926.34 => 15.3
